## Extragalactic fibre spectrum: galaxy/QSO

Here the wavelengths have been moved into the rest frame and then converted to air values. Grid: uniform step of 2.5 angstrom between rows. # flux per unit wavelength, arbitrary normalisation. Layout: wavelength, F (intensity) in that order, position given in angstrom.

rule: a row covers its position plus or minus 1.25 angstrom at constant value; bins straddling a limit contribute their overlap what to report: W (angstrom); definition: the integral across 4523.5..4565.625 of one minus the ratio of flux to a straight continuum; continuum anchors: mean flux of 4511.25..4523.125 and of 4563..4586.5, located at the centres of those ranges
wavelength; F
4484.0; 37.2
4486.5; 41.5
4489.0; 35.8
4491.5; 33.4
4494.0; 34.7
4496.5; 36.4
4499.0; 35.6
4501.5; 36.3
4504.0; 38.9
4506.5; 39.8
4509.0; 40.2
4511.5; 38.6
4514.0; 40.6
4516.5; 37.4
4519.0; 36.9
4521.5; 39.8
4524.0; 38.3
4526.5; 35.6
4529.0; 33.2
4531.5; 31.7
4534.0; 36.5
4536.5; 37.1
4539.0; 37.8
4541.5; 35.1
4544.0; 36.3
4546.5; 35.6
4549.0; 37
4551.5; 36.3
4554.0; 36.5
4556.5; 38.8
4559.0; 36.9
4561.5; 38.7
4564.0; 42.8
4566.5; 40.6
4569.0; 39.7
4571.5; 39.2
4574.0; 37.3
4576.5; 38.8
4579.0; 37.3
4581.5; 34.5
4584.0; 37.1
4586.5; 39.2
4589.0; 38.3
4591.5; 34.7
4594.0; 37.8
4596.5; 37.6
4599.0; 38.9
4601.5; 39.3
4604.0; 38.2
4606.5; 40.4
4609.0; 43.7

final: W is 2.1 angstrom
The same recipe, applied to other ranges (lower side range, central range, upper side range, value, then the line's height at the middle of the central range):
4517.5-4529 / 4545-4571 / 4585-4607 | -0.4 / 37.6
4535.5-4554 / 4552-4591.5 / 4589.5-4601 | -1.3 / 37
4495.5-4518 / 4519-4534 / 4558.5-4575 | 1.1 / 38.6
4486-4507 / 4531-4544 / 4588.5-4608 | 0.5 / 37.3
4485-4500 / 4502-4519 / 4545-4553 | -1.3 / 36.3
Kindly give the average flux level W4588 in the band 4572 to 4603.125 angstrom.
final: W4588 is 37.6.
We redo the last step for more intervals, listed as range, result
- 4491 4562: 36.9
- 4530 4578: 37.5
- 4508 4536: 37.1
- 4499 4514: 38.6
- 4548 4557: 37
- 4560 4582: 38.9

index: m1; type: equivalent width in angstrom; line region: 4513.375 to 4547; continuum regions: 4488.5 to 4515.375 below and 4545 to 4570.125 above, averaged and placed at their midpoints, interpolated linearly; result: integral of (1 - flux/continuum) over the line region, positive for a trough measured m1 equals 1.2 angstrom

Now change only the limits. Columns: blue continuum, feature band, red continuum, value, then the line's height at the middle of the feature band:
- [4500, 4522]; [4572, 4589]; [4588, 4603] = 0.2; 37.9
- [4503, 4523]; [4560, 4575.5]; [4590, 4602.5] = -0.6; 38.1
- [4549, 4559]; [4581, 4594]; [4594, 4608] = 0.5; 38.4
